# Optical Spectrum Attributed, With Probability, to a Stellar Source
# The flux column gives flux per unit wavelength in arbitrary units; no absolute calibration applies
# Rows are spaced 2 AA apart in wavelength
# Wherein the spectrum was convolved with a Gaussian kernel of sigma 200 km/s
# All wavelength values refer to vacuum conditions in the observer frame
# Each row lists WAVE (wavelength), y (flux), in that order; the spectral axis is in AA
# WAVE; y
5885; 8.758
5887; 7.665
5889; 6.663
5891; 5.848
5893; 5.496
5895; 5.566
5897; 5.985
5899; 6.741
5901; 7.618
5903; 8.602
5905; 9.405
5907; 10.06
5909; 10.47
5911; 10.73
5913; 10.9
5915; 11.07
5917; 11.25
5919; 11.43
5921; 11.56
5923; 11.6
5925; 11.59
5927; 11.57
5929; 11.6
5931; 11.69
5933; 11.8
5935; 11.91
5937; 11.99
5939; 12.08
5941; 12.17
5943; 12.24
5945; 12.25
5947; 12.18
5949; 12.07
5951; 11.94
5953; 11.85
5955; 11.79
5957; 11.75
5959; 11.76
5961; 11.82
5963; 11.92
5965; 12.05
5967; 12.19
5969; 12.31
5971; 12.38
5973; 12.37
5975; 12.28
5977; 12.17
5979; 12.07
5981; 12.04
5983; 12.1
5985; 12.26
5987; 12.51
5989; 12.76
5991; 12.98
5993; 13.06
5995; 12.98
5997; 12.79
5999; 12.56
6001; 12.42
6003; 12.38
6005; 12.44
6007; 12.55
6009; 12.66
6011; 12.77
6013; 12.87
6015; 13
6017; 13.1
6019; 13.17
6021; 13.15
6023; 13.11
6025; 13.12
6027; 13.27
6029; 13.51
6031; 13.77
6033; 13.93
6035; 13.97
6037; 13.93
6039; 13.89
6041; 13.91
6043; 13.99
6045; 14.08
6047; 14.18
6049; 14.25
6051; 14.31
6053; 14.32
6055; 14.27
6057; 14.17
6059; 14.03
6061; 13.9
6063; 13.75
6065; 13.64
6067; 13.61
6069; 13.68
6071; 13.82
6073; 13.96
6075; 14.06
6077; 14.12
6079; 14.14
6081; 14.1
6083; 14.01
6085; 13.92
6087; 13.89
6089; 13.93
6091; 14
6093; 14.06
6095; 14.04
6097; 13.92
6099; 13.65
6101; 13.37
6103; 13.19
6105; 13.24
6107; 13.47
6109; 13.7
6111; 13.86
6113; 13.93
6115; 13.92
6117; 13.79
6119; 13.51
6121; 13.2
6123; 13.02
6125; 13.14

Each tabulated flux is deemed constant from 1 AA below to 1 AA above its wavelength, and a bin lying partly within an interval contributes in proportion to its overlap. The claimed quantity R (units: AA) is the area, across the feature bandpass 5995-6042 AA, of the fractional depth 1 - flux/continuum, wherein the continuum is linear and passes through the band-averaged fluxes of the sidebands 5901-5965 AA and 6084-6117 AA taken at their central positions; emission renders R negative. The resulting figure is -2.0 AA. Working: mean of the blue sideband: 11.4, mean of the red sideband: 13.8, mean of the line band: 13.1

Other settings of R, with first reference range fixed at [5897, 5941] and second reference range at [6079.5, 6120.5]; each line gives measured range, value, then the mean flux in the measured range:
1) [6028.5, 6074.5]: -3.6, 14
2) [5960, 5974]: -0.8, 12.1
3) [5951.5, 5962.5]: -0.5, 11.8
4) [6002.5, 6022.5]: -0.9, 12.8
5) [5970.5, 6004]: -1.8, 12.5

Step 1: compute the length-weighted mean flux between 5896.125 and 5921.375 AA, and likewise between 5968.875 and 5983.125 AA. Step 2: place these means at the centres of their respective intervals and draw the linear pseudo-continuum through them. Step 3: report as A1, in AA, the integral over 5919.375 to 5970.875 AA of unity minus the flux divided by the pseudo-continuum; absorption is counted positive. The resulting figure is -4.2 AA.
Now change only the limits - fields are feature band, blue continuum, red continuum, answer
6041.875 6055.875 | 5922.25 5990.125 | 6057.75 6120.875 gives -1.0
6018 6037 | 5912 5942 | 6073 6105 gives -0.7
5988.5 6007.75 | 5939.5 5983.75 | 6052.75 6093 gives 0.0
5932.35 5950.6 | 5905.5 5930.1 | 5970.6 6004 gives -0.8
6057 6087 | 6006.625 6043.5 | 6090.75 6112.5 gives -0.8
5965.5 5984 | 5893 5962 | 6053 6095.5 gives -0.6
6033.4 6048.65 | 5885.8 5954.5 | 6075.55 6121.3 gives -1.6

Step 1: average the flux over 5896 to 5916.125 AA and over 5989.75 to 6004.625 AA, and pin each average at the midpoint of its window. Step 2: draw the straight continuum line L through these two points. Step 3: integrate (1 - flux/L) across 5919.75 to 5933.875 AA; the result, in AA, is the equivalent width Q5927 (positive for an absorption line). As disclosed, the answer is -2.3 AA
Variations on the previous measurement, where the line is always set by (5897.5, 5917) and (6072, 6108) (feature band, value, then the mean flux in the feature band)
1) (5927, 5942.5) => -2.62 AA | 11.9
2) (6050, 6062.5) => -1.07 AA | 14.2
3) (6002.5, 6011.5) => -0.52 AA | 12.6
